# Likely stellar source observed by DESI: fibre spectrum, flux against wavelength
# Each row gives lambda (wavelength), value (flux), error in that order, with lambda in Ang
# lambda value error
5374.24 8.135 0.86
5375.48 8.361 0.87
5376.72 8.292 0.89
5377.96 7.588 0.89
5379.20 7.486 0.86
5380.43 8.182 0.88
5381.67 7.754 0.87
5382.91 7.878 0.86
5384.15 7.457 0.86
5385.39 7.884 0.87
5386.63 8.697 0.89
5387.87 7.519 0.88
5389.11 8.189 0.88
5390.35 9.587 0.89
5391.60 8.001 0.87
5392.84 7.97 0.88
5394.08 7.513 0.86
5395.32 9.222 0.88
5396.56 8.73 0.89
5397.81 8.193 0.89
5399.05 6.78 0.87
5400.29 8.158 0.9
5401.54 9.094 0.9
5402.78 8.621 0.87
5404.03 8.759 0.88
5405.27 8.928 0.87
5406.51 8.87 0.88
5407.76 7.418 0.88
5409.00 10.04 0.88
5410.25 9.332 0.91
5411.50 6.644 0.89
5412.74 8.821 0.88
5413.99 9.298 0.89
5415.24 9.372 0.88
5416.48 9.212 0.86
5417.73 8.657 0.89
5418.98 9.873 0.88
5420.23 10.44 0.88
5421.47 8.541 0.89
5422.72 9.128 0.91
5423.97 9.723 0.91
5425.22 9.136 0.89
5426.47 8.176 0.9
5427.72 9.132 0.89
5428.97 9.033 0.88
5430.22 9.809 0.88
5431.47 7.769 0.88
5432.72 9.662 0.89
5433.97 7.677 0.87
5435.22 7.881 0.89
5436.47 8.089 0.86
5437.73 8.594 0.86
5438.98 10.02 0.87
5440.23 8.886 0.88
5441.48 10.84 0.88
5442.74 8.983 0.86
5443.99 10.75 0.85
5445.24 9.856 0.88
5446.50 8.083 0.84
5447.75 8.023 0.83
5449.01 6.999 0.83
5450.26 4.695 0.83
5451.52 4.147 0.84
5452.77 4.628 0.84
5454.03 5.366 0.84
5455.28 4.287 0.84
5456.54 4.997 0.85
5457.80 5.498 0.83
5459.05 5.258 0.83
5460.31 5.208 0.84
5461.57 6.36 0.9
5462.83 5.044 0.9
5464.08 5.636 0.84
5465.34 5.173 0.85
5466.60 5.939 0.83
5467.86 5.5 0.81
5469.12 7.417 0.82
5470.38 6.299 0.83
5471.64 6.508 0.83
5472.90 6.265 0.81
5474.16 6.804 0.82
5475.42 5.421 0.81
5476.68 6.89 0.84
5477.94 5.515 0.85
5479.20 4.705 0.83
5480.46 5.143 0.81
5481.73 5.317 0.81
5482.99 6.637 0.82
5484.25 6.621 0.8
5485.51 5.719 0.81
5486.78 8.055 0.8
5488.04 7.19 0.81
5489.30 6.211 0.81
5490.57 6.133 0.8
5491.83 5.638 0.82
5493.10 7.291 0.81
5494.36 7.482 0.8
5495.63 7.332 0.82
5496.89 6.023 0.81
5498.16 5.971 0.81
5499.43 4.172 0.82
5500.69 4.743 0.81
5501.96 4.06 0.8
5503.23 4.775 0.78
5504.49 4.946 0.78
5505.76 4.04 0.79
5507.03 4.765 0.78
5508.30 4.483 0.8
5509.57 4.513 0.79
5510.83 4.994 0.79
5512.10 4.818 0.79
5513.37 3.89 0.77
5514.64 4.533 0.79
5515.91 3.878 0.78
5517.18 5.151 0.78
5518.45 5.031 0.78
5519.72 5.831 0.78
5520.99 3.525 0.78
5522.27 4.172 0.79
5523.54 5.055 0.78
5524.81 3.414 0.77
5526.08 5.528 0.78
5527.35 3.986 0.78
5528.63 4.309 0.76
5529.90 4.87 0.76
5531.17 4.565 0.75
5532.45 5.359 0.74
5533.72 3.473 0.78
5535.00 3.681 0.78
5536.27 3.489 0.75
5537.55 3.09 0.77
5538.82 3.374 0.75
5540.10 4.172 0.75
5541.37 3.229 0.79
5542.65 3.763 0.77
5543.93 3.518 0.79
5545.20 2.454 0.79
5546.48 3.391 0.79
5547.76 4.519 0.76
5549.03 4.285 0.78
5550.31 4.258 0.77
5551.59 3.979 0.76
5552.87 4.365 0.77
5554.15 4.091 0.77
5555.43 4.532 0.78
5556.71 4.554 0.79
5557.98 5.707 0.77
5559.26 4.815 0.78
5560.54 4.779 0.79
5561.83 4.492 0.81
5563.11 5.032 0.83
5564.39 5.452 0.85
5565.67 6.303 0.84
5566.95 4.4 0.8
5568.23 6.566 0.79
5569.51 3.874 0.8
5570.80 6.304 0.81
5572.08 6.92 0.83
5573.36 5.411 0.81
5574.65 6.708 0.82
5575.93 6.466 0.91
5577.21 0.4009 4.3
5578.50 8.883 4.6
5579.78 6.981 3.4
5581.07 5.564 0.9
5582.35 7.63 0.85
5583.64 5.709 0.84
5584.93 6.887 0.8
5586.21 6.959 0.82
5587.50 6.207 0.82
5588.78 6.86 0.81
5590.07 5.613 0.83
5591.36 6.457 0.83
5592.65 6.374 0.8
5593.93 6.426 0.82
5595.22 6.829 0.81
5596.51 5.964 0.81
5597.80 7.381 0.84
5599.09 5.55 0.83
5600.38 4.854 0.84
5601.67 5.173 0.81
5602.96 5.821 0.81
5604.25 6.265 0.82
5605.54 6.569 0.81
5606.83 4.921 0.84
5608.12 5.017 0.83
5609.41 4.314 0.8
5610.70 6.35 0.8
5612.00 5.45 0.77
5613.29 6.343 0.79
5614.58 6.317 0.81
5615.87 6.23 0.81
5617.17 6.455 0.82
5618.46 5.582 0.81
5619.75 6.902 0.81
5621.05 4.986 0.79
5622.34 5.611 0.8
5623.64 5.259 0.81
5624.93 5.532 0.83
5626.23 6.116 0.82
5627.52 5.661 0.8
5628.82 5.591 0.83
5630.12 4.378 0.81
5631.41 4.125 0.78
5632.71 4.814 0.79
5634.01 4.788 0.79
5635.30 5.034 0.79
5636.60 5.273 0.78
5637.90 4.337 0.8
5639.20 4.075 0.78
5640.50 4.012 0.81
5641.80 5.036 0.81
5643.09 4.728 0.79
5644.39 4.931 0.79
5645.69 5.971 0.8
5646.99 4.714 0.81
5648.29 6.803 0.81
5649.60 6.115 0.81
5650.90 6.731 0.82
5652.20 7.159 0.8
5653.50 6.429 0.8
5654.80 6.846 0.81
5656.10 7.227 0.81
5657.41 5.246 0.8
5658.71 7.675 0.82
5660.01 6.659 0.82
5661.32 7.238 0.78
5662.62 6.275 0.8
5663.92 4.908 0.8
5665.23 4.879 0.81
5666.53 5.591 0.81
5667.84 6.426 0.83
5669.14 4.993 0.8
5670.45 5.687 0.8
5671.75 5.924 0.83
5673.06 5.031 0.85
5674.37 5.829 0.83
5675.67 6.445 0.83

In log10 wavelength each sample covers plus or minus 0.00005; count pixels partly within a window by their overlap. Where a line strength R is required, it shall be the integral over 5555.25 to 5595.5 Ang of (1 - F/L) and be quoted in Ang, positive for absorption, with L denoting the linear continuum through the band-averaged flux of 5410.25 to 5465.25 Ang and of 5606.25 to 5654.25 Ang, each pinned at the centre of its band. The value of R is 2.0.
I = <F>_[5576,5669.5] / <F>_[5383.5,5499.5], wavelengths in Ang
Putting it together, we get 0.77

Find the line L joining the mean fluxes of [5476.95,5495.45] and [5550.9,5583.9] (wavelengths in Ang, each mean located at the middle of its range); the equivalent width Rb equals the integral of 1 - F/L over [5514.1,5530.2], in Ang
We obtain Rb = 3.65 Ang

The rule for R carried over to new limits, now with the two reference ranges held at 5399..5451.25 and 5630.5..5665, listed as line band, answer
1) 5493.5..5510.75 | 5.6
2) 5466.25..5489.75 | 5.2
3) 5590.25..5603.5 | 0.6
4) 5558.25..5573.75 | 3.2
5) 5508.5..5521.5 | 5.0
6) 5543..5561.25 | 7.2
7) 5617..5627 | 0.4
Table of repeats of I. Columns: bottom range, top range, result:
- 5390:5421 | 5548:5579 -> 0.58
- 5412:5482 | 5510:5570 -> 0.59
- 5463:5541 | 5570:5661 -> 1.12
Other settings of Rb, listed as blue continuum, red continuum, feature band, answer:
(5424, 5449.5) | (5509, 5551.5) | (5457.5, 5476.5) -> 3.7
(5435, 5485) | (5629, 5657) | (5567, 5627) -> -2.7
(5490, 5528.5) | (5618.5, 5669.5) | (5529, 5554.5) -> 6.2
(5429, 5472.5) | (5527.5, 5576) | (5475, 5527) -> 4.5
